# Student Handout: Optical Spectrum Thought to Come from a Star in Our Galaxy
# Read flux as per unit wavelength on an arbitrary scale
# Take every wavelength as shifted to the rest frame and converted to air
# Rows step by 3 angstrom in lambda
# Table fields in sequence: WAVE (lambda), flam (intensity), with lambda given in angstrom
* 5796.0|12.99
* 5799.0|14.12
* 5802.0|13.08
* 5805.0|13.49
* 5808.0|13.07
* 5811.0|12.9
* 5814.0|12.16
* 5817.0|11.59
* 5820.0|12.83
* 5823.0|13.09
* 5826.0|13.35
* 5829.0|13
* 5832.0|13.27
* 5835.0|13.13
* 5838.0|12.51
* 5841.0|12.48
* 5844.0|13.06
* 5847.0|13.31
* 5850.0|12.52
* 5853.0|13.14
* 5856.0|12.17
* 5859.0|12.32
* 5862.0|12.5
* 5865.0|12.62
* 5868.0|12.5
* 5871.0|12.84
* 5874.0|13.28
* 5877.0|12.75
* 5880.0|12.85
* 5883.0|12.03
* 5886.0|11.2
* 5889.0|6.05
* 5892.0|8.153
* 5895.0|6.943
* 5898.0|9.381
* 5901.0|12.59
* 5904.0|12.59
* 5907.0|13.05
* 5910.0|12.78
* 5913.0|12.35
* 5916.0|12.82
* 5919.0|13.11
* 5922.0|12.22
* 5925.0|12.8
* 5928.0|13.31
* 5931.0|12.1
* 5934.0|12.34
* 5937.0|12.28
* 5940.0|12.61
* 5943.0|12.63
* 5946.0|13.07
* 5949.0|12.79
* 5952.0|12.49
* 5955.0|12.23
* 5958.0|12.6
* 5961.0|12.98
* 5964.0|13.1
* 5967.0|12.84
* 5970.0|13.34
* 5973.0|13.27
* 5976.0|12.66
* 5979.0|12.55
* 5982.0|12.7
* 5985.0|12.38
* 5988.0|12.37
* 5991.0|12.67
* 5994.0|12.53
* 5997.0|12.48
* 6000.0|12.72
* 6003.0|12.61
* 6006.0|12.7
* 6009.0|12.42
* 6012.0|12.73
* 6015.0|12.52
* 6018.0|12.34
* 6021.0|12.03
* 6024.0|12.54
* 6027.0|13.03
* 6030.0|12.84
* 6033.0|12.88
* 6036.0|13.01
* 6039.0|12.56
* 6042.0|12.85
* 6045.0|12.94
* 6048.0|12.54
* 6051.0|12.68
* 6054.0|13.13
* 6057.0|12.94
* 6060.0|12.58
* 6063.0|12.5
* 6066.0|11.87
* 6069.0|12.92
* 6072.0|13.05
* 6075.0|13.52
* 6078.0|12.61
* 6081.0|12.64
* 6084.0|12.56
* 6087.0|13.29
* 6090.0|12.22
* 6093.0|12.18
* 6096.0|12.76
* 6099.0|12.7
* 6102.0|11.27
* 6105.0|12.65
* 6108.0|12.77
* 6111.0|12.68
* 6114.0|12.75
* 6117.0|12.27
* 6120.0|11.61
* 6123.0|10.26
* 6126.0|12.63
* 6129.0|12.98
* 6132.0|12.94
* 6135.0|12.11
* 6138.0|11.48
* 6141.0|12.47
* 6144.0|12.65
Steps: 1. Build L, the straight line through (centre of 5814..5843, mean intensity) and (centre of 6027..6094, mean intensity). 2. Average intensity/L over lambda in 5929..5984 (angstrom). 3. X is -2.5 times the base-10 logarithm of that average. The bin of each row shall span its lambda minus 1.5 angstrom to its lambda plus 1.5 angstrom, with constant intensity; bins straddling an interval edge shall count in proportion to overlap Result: 0.01 mag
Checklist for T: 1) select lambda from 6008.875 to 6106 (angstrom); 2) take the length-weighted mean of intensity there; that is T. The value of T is 12.6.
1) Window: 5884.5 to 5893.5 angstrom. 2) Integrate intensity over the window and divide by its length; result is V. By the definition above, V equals 8.47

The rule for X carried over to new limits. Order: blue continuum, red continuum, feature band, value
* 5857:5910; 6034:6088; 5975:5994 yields -0.03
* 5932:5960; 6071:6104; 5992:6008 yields 0.00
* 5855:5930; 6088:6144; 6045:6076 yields -0.05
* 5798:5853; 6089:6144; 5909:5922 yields 0.00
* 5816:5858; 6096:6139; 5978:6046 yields -0.01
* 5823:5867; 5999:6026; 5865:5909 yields 0.14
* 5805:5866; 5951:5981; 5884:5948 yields 0.10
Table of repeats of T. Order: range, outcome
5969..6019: 12.6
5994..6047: 12.7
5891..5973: 12.2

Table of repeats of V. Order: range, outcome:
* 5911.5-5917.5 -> 12.6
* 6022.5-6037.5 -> 12.9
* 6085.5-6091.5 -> 12.8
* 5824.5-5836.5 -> 13.2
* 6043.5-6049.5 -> 12.7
